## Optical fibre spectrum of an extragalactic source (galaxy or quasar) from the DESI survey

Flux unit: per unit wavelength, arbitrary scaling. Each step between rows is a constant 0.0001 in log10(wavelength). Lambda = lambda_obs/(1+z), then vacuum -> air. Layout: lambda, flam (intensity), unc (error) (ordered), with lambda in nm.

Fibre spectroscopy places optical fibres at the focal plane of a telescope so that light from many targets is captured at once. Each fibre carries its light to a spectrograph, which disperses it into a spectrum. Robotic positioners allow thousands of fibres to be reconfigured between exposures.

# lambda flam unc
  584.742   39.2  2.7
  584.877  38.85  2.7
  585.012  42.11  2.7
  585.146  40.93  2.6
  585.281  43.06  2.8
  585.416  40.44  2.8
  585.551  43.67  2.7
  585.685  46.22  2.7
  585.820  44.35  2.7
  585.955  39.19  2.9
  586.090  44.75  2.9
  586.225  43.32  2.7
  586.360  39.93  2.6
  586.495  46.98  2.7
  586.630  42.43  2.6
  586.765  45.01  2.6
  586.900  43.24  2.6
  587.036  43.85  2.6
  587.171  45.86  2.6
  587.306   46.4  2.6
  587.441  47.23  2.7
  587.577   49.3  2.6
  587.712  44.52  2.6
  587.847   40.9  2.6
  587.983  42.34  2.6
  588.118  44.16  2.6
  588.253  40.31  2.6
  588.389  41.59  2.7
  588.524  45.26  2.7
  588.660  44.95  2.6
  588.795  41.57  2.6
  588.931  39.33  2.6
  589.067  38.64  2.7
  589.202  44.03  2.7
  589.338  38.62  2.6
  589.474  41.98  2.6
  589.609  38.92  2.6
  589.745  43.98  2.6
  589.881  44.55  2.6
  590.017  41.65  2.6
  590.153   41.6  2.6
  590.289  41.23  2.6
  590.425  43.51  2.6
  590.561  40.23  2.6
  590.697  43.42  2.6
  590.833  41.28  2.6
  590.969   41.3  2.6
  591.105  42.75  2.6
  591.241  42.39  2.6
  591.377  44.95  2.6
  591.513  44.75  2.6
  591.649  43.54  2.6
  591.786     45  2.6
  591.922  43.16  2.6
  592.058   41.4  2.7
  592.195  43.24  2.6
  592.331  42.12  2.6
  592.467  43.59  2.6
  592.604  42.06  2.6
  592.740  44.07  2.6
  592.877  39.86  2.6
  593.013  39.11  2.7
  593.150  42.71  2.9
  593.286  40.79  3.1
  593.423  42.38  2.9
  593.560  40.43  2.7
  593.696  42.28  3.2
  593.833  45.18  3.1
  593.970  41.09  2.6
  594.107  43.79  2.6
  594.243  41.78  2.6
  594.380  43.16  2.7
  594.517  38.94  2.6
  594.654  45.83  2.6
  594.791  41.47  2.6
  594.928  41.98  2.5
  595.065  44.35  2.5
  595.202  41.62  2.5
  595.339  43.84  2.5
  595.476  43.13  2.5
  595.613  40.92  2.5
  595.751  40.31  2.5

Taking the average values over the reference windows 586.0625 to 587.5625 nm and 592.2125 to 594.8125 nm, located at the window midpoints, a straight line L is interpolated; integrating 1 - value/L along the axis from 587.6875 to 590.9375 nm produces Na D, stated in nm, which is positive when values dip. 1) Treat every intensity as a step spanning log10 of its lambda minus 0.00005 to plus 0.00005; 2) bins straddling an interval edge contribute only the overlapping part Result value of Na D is 0.13 nm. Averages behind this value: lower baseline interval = 44.6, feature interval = 42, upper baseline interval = 42.2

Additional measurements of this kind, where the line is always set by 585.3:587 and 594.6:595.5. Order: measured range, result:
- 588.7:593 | 0.10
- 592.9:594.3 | 0.04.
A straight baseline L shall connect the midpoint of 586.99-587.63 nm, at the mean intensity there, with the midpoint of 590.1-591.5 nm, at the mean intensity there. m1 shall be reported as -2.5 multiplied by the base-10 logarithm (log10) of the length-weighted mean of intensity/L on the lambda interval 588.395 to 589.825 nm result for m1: 0.067 mag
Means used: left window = 46.6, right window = 42.4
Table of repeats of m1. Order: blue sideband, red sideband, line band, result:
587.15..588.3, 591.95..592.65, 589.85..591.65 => 0.016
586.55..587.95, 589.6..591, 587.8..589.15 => 0.045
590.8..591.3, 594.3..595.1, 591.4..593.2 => -0.014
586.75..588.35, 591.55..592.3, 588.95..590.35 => 0.061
